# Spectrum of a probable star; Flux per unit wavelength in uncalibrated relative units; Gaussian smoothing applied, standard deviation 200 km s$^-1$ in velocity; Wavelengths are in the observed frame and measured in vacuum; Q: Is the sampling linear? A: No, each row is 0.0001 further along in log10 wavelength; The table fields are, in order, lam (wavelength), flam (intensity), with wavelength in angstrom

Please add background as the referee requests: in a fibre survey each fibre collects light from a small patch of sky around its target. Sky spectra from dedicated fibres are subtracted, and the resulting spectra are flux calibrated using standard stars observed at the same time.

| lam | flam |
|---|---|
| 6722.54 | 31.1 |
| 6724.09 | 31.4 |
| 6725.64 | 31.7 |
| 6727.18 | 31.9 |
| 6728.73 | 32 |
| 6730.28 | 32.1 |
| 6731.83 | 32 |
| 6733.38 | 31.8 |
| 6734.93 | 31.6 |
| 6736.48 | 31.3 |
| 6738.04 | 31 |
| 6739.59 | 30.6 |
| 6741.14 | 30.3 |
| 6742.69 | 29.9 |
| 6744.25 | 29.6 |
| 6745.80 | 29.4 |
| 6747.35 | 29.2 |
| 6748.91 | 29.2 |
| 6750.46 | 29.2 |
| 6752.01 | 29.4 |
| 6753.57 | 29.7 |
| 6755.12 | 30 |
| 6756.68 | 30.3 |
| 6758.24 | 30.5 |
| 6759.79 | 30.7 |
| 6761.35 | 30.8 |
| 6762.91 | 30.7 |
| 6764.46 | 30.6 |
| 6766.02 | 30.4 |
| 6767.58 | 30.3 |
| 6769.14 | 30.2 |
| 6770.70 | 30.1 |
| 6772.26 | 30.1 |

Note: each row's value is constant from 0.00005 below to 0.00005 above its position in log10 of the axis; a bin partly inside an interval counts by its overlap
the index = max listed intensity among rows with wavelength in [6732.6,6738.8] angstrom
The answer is 31.8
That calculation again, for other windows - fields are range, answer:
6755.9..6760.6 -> 30.7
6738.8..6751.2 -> 30.6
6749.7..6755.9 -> 30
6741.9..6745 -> 29.9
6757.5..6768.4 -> 30.8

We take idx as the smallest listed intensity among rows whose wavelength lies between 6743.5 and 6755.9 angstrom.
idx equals 29.2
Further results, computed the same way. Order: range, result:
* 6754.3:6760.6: 30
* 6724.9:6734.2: 31.7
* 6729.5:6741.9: 30.3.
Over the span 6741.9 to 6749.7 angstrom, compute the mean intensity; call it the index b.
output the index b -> 29.5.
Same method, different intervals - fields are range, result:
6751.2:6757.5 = 29.8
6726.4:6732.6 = 32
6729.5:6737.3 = 31.7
